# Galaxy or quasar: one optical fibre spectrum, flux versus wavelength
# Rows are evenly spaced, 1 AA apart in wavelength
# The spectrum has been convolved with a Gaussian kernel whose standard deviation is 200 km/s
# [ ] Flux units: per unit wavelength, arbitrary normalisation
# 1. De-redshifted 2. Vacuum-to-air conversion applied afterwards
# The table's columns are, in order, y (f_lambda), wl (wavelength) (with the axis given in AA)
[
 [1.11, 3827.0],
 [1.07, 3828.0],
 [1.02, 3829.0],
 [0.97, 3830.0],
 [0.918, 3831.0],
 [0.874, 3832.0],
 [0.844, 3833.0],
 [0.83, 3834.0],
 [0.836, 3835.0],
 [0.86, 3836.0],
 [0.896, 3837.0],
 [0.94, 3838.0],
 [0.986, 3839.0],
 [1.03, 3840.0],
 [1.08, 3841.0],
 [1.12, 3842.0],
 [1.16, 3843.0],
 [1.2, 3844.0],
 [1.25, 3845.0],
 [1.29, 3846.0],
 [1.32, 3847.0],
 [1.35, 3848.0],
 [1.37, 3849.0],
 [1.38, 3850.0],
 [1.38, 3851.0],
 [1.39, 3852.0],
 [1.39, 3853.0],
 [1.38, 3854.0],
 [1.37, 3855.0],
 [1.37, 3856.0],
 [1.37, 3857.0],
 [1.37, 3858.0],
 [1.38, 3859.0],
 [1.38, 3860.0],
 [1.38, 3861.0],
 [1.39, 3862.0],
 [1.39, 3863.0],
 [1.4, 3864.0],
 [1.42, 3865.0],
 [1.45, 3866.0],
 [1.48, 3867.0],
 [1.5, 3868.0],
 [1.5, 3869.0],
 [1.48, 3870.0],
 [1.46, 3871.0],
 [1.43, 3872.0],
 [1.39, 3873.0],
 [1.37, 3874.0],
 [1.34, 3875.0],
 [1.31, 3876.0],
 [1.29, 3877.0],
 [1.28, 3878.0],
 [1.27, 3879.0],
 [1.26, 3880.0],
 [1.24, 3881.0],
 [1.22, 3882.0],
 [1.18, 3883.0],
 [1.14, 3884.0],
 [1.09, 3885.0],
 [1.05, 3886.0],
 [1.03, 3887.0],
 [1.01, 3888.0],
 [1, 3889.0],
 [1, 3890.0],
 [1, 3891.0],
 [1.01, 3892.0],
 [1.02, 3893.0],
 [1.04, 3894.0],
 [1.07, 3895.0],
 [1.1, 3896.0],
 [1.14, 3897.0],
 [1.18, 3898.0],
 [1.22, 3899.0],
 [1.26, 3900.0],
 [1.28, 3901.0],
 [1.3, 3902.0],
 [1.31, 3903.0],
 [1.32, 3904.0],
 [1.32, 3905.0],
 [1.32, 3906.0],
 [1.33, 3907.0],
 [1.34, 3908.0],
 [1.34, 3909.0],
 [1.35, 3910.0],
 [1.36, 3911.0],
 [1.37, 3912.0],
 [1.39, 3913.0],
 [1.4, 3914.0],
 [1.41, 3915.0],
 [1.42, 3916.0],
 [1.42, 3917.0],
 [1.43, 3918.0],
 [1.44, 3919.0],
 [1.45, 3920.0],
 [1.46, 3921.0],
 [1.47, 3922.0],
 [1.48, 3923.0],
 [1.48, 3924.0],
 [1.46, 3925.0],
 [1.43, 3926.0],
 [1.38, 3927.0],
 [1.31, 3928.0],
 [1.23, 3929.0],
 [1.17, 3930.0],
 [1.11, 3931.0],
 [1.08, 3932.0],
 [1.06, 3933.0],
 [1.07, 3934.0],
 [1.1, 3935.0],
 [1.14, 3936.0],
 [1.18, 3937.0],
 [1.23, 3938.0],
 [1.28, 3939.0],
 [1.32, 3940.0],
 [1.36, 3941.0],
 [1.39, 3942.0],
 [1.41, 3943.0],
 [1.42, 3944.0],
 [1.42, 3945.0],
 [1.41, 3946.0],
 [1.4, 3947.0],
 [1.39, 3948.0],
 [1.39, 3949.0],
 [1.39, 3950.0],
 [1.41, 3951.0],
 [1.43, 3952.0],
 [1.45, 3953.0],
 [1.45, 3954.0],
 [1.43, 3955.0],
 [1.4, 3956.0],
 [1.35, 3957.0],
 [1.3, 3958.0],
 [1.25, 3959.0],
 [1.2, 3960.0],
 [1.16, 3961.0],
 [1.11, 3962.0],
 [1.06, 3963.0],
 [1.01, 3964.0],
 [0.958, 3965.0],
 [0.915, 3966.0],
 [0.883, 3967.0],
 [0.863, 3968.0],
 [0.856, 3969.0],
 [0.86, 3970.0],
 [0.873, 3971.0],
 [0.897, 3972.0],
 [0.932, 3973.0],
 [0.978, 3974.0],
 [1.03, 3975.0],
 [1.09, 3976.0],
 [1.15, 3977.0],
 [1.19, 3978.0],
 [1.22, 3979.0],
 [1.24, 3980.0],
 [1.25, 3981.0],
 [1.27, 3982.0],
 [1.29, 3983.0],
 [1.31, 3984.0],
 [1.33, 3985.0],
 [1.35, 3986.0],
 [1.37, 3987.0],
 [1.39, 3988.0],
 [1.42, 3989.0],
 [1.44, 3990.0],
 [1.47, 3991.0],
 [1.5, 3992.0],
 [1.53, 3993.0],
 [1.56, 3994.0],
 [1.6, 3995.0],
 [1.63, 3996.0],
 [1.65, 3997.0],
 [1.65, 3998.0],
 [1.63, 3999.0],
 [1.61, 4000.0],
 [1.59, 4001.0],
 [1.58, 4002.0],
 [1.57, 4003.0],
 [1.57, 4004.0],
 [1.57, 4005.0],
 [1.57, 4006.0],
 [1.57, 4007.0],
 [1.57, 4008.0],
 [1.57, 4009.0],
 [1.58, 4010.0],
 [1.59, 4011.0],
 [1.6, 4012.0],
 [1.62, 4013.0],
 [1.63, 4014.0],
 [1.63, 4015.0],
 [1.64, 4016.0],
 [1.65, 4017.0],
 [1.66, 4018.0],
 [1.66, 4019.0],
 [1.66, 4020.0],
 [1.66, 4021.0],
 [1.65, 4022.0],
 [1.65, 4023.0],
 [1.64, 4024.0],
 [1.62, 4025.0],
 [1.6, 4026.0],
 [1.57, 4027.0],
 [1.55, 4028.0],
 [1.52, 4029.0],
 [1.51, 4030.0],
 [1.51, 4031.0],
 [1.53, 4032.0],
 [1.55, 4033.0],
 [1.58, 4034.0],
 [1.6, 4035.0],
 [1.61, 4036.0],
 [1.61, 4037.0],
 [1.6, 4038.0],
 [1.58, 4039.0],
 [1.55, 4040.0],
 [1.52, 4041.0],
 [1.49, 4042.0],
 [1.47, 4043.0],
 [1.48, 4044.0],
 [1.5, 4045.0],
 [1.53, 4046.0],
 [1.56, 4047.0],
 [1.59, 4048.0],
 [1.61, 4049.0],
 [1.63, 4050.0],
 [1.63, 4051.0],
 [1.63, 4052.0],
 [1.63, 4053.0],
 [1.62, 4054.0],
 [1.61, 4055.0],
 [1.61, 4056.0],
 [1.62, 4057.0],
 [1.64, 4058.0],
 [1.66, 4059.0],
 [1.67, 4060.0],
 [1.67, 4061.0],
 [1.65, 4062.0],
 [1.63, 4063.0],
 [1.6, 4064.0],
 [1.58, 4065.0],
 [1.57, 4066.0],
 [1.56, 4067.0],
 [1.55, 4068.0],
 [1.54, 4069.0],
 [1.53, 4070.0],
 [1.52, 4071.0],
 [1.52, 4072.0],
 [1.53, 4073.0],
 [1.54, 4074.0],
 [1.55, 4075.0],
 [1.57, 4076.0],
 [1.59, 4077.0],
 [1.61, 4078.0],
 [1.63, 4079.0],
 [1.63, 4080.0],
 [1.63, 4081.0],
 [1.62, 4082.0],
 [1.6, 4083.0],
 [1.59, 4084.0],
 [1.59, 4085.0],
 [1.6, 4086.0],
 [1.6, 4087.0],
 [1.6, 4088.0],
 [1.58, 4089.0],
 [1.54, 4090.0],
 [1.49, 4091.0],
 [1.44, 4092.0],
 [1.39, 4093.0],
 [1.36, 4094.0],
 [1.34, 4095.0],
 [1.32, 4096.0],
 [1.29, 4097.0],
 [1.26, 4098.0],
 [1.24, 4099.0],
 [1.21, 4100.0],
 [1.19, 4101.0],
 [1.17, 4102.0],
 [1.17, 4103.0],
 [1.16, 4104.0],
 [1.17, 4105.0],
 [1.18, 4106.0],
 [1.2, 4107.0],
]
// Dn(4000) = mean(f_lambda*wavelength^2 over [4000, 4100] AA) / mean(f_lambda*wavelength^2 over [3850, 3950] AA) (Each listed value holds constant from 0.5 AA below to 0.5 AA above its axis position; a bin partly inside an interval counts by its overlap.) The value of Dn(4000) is 1.3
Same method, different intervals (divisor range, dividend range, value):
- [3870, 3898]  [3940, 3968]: 1.12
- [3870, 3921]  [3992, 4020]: 1.35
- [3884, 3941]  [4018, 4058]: 1.35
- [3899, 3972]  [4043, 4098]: 1.31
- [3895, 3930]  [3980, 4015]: 1.17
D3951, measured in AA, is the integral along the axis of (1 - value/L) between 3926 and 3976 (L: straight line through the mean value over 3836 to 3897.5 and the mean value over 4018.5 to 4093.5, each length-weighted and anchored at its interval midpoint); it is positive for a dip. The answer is 6.97 AA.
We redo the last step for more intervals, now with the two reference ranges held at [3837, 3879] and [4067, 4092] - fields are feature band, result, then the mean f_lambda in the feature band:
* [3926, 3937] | 1.78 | 1.18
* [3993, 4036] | -2.89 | 1.6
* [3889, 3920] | 2.58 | 1.26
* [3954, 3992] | 7.31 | 1.17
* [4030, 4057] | -0.71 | 1.57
